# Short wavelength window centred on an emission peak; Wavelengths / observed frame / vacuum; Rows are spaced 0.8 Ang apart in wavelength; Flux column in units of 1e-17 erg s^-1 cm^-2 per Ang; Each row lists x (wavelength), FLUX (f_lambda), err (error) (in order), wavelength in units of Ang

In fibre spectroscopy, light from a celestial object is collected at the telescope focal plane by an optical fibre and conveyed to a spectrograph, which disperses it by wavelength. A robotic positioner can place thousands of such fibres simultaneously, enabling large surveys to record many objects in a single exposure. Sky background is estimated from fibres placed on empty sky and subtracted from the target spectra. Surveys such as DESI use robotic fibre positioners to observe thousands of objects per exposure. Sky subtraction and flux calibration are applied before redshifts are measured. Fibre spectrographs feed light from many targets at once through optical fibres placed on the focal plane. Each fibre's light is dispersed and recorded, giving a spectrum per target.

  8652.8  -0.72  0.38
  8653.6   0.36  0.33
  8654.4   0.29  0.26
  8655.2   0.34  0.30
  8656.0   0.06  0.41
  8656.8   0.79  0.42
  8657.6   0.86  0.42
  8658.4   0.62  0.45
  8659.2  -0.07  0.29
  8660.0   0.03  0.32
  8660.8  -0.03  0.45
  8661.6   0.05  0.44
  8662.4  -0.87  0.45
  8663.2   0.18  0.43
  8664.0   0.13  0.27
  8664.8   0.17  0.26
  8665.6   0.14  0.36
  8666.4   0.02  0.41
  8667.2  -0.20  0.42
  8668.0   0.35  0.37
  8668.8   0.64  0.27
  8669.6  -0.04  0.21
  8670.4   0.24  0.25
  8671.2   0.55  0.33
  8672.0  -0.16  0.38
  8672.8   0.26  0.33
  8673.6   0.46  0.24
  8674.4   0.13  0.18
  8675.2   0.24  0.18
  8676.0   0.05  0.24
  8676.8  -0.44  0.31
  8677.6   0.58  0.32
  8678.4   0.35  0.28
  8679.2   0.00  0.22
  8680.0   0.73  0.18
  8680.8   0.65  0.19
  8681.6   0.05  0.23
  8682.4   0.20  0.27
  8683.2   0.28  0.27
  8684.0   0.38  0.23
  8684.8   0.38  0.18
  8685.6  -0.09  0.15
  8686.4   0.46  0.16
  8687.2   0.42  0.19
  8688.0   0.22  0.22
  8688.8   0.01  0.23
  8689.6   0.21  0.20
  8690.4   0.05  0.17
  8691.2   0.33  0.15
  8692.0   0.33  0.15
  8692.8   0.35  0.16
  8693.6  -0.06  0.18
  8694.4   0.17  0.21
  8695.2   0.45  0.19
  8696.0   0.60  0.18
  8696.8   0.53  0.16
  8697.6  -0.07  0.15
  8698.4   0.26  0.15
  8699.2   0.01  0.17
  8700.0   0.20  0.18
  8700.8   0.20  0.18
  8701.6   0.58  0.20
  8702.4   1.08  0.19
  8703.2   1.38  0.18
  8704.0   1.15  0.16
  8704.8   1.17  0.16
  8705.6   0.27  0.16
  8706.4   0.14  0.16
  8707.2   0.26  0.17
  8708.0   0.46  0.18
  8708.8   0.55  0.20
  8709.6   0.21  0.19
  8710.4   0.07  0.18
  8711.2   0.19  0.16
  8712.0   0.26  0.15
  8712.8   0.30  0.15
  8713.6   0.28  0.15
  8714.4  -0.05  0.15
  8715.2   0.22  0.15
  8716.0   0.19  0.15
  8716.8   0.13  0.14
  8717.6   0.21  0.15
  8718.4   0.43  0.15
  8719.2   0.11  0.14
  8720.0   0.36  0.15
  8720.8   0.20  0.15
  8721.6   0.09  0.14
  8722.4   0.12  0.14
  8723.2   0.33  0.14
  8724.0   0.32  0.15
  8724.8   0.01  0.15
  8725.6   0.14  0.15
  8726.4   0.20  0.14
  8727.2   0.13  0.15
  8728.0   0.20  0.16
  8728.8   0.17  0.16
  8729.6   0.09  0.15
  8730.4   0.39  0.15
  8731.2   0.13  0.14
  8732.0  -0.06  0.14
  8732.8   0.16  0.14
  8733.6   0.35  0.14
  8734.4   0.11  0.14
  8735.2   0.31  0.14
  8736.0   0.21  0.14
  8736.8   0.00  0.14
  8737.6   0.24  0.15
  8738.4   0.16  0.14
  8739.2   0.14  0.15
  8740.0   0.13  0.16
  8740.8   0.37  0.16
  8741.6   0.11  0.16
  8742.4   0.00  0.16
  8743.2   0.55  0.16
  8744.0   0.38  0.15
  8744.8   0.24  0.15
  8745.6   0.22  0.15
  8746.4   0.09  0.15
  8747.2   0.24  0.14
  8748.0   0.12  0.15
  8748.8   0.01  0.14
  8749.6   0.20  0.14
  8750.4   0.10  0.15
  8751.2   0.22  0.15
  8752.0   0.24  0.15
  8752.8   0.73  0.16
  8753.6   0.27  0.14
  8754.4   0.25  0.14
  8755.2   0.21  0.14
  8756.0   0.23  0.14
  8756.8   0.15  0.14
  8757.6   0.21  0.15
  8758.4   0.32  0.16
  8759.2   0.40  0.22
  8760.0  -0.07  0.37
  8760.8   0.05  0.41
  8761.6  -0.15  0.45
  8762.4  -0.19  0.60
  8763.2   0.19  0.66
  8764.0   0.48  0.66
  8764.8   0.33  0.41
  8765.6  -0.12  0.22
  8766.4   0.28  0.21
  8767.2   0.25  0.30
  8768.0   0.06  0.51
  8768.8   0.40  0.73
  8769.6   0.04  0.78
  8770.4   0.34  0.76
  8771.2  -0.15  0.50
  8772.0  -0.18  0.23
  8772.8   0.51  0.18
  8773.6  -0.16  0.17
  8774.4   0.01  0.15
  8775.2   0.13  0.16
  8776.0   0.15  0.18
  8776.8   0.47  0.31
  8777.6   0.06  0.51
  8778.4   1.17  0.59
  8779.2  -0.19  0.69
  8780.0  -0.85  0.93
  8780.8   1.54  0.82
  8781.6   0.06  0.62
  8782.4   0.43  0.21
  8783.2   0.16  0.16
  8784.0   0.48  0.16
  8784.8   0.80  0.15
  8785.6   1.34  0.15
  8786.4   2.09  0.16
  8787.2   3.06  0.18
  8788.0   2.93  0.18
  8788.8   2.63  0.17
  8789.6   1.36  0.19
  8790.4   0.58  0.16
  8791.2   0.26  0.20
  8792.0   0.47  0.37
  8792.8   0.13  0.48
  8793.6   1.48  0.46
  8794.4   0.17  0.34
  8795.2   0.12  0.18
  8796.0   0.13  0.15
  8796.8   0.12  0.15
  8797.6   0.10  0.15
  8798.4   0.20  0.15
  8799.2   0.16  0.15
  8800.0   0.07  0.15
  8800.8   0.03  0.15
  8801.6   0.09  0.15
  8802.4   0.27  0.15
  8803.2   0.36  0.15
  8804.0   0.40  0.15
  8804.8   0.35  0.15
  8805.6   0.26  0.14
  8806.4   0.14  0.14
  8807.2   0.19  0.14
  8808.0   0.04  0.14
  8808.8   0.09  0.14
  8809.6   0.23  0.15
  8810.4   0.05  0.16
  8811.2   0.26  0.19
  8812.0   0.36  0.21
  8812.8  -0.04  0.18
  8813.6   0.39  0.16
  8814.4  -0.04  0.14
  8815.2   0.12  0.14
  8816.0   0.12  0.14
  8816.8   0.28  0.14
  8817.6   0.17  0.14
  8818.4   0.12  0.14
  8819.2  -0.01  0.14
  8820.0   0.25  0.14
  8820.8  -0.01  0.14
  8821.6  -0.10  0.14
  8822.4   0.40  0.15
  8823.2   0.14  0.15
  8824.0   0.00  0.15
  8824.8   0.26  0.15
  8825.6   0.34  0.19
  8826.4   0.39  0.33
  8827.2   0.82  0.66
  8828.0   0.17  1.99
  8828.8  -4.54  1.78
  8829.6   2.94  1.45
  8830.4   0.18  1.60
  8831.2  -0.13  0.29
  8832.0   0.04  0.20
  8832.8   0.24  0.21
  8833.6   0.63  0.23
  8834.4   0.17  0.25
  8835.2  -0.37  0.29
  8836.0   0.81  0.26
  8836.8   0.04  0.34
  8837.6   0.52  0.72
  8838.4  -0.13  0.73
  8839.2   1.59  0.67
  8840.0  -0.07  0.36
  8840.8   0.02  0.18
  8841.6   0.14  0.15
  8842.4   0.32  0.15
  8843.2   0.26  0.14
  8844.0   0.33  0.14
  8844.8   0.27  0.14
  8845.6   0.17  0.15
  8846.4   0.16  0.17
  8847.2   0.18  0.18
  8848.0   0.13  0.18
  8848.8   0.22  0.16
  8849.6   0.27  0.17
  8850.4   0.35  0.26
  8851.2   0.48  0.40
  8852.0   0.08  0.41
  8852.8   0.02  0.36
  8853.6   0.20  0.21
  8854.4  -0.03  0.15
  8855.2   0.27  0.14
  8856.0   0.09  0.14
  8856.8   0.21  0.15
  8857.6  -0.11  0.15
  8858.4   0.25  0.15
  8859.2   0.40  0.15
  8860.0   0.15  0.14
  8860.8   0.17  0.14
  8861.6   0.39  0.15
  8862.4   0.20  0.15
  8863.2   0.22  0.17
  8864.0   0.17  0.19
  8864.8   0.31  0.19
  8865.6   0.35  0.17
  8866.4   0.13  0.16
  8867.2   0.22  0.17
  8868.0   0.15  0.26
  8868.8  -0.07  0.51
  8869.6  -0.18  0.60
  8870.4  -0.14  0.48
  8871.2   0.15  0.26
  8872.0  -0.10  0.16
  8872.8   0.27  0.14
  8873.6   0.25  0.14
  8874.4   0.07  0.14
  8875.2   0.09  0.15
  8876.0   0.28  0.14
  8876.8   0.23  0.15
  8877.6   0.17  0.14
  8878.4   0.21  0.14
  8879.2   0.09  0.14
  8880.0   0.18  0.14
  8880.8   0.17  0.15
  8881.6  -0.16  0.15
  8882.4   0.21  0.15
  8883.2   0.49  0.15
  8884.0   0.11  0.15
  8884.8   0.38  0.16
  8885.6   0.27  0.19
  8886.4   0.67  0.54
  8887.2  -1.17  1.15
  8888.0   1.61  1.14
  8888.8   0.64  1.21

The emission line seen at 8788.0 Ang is [O III] 5007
